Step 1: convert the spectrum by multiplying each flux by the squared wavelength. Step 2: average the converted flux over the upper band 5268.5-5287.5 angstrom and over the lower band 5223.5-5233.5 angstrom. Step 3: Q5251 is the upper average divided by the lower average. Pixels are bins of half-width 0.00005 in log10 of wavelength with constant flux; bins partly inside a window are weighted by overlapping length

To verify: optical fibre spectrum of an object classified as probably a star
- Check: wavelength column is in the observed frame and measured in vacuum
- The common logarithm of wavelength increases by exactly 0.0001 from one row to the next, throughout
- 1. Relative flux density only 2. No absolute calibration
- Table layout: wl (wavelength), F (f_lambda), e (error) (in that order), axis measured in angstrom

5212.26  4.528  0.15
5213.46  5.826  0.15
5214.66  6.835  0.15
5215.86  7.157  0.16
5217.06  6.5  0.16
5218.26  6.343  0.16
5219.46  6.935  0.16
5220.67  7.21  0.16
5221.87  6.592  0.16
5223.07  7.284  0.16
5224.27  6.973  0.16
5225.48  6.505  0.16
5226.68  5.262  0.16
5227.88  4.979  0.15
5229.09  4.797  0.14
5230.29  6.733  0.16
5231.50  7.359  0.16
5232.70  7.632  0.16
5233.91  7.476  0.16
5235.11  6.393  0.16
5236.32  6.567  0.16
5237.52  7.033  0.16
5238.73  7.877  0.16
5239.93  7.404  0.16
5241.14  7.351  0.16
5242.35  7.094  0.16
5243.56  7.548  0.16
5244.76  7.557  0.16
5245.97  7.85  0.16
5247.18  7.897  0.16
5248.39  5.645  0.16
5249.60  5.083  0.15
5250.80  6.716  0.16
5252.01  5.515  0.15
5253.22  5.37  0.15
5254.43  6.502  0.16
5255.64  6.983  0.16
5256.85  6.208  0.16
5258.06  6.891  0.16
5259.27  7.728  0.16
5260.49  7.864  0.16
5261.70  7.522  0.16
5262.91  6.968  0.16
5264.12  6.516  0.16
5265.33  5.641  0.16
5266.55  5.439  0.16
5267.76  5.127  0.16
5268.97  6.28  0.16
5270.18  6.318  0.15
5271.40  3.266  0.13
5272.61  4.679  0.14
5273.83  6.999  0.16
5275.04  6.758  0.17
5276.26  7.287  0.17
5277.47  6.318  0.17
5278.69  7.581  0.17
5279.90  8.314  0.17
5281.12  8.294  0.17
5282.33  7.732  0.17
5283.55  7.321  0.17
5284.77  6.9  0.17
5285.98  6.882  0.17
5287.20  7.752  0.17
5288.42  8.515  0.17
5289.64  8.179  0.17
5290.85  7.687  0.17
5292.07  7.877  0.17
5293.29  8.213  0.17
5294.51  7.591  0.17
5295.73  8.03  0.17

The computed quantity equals 1.09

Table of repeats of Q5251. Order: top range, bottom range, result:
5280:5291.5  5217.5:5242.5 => 1.17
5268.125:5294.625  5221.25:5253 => 1.07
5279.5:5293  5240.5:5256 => 1.18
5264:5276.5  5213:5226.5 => 0.88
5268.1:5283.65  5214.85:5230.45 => 1.06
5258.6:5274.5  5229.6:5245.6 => 0.86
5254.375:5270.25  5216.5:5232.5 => 1.04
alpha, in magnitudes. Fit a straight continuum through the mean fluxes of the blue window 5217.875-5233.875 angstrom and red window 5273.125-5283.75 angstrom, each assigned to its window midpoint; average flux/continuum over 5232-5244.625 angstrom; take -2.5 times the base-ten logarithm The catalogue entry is -0.08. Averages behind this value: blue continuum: 6.54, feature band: 7.25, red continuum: 7.38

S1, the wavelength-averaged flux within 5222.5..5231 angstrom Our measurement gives 6.08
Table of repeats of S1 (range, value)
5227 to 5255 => 6.7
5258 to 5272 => 6.27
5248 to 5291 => 6.69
